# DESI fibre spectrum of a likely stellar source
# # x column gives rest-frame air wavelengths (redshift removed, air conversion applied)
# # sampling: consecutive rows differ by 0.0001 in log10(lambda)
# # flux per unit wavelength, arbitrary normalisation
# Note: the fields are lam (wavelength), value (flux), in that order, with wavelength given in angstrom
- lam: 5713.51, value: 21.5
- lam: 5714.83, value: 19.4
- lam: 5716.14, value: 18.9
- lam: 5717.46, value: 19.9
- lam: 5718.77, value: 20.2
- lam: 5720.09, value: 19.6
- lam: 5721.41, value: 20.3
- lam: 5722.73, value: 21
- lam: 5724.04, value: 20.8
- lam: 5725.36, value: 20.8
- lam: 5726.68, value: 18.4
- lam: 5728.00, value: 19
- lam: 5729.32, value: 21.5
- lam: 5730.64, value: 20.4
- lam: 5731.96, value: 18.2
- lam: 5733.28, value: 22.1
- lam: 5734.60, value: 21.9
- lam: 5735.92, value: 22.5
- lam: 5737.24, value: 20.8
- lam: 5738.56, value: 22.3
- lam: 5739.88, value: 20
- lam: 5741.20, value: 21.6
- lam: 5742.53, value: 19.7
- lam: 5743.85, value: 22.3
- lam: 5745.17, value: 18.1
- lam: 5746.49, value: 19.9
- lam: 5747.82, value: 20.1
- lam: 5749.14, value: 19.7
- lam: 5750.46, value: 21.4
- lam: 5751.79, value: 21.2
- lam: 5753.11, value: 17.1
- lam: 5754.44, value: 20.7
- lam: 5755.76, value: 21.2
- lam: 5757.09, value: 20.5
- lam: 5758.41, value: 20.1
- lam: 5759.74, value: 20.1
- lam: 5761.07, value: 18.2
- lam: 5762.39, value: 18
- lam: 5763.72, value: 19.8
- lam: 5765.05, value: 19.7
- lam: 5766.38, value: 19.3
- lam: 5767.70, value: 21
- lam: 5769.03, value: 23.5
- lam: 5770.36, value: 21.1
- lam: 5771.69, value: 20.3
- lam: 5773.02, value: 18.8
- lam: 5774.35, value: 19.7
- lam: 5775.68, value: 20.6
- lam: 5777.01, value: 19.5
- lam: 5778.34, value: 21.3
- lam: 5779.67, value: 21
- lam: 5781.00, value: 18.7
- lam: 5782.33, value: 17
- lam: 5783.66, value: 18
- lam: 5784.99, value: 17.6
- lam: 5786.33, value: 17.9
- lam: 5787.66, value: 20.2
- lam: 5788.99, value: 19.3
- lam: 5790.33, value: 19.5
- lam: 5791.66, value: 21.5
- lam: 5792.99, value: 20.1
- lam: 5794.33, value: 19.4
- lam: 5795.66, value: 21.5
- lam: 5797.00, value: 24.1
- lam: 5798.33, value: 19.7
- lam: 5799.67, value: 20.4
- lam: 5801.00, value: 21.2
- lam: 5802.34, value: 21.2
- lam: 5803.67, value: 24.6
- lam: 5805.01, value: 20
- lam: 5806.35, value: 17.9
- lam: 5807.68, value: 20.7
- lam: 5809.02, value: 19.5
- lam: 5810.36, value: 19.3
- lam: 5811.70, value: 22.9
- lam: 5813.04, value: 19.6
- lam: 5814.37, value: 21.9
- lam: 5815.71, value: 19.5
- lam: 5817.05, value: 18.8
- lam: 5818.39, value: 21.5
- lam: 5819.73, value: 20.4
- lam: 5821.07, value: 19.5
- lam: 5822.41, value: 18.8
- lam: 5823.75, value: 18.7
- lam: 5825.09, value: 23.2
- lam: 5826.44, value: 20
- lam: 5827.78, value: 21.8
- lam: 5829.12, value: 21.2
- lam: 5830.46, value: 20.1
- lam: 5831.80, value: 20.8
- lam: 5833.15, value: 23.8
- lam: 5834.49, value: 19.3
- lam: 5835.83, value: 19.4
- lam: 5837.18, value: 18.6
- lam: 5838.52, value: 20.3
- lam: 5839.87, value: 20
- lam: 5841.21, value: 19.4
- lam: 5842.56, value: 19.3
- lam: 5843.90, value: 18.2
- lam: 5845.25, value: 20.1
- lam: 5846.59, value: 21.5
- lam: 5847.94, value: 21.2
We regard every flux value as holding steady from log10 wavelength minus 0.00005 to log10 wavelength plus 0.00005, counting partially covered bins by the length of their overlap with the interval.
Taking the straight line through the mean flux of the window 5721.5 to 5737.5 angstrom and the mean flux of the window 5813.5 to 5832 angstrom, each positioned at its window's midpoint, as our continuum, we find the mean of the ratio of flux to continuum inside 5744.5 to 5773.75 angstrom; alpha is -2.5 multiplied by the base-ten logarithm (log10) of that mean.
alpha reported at 0.03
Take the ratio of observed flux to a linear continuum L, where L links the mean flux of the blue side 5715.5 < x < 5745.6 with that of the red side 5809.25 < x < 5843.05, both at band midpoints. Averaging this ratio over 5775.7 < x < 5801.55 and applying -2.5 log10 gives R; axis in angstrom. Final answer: 0.03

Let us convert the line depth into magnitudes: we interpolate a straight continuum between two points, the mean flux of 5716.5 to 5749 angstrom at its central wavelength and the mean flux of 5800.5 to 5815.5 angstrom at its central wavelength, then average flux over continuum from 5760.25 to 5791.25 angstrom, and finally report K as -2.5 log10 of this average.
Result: 0.06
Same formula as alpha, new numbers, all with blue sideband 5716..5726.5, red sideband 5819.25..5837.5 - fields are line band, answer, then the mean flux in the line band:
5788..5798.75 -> -0.02 mag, 20.6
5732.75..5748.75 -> -0.04 mag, 20.9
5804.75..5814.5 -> 0.01 mag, 20.2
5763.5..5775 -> 0.00 mag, 20.4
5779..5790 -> 0.09 mag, 18.7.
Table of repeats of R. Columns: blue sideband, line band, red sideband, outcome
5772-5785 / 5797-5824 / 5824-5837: -0.008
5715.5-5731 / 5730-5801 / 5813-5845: -0.004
